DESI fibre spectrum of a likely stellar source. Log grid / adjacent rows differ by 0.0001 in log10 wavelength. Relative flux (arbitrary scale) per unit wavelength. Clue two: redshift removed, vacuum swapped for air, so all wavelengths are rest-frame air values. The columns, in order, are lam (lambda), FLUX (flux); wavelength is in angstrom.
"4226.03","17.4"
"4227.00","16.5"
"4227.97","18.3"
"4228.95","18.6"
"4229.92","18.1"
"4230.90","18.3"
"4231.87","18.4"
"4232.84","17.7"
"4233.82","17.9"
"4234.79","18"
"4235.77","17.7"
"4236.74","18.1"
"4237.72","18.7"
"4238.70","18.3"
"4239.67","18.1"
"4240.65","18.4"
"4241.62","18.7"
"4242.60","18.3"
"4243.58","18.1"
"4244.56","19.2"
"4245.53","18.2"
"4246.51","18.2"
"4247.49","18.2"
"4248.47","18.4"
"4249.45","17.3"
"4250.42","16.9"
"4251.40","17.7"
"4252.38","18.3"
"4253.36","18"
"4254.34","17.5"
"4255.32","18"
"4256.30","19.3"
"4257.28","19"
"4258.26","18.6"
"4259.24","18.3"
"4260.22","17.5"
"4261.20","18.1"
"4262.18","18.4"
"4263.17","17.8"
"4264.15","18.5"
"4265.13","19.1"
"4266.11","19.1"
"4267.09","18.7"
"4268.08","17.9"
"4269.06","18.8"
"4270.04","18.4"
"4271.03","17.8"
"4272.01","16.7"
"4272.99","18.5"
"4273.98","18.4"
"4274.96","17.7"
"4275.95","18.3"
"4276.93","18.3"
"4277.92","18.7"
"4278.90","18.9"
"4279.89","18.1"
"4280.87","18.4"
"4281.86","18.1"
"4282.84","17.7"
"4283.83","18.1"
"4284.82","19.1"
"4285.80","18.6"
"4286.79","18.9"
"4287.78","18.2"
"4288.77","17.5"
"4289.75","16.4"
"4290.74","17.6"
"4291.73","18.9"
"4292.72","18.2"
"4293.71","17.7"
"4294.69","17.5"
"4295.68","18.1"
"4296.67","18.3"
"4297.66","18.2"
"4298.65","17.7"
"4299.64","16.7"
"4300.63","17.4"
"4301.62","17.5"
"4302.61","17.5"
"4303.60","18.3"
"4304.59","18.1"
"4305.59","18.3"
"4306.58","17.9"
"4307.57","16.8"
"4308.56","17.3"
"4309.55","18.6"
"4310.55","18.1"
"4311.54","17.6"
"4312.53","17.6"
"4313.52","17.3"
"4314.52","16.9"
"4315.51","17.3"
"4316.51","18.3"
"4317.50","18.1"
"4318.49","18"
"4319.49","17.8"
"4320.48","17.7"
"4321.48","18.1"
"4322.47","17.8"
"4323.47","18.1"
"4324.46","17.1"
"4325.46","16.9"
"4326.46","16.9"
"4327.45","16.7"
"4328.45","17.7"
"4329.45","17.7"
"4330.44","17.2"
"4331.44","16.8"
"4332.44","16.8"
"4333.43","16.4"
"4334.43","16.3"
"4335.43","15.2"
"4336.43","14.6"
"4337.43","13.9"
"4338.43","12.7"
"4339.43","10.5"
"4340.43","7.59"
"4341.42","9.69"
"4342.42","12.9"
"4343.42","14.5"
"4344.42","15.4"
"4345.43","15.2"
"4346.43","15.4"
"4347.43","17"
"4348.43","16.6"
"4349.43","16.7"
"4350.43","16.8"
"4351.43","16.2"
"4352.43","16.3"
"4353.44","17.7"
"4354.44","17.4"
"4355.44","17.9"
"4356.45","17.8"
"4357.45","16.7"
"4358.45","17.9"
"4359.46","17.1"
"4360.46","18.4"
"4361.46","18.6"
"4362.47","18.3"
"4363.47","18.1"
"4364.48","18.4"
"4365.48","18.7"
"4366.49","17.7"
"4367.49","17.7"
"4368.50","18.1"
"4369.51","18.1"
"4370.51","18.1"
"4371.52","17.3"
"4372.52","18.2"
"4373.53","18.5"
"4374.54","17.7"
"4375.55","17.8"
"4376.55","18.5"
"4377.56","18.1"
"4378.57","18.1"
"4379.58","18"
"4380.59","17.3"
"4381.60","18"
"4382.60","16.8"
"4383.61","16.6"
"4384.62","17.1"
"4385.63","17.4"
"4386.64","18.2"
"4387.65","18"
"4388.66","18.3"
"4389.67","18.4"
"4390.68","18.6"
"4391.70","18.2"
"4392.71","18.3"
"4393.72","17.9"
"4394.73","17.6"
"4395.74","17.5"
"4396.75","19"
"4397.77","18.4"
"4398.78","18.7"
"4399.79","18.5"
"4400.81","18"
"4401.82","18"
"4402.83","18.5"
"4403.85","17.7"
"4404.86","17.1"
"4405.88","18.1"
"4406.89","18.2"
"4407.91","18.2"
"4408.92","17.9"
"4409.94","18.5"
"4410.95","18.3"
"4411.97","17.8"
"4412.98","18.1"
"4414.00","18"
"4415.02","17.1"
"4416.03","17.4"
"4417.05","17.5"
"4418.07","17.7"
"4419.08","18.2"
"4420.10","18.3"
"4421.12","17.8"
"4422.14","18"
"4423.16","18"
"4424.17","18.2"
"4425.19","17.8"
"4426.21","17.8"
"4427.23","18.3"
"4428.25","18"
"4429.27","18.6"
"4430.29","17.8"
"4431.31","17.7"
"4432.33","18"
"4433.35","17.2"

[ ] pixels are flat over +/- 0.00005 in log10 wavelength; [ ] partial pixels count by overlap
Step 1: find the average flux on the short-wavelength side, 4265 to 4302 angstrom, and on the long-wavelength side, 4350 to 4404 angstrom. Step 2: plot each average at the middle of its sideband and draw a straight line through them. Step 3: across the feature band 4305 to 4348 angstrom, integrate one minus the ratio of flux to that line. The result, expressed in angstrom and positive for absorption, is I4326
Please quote 4.2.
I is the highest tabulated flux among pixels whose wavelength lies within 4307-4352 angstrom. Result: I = 18.6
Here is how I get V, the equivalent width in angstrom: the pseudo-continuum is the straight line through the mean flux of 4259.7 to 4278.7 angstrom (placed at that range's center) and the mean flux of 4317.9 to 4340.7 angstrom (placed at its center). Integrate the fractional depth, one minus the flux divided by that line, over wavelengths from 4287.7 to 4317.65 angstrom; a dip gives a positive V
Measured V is -1.2 angstrom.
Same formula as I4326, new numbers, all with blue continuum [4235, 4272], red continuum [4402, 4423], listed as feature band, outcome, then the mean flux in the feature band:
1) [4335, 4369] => 3.8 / 16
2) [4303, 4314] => 0.2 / 17.8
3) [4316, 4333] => 0.6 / 17.5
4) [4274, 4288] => -0.1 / 18.4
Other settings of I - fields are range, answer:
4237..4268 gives 19.3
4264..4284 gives 19.1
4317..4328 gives 18.1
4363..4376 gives 18.7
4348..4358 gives 17.9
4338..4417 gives 19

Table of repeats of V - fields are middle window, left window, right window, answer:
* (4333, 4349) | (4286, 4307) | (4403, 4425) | 3.48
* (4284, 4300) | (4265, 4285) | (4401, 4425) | 0.23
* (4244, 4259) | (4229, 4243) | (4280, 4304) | -0.04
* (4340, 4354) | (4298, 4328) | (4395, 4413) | 2.29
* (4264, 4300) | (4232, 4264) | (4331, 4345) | -3.62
